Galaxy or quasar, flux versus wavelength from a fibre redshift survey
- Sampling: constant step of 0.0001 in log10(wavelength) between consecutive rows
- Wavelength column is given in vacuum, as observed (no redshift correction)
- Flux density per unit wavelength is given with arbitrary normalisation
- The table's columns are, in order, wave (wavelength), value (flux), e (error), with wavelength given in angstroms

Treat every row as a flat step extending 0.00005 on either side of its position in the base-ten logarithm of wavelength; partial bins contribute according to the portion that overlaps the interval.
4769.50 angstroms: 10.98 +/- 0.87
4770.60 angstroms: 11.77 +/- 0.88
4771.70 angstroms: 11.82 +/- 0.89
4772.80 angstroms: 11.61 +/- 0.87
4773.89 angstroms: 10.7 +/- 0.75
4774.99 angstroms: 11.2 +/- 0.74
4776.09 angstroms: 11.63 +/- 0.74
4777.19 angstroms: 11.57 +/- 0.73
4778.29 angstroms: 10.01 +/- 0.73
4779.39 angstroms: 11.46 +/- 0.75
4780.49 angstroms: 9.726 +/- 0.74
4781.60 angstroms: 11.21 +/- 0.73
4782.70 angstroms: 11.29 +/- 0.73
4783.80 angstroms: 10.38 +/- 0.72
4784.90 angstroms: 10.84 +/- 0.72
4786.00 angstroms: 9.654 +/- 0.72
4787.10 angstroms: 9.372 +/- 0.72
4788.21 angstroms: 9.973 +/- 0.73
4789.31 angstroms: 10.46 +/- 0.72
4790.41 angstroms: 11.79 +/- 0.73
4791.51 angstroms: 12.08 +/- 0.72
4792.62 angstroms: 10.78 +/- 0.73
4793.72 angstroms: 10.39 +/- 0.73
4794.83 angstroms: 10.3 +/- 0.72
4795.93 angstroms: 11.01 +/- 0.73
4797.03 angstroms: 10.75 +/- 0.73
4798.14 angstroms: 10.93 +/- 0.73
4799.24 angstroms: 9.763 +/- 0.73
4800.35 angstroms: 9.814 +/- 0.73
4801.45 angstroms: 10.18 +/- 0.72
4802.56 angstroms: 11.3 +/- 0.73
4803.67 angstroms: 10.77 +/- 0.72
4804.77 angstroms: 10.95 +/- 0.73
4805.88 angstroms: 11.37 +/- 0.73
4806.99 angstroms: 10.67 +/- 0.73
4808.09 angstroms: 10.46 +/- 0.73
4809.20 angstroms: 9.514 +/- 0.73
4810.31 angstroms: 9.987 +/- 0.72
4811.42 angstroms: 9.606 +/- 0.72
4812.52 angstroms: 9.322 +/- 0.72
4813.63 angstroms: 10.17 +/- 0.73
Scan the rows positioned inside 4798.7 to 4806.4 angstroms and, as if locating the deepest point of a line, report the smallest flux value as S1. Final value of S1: 9.763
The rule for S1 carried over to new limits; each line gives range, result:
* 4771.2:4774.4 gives 10.7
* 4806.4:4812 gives 9.514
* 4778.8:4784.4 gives 9.726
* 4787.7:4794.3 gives 9.973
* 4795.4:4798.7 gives 10.75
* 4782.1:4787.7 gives 9.372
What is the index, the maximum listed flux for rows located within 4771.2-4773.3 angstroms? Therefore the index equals 11.82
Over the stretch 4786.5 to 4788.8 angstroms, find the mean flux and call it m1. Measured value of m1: 9.67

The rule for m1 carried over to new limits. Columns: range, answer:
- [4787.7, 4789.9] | 10.3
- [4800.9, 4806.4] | 10.9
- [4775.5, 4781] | 10.9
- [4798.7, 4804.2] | 10.4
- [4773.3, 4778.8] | 11.1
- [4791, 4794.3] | 11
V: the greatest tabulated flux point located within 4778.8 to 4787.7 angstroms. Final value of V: 11.46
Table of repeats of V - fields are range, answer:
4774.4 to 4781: 11.63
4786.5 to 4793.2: 12.08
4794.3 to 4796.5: 11.01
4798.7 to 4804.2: 11.3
